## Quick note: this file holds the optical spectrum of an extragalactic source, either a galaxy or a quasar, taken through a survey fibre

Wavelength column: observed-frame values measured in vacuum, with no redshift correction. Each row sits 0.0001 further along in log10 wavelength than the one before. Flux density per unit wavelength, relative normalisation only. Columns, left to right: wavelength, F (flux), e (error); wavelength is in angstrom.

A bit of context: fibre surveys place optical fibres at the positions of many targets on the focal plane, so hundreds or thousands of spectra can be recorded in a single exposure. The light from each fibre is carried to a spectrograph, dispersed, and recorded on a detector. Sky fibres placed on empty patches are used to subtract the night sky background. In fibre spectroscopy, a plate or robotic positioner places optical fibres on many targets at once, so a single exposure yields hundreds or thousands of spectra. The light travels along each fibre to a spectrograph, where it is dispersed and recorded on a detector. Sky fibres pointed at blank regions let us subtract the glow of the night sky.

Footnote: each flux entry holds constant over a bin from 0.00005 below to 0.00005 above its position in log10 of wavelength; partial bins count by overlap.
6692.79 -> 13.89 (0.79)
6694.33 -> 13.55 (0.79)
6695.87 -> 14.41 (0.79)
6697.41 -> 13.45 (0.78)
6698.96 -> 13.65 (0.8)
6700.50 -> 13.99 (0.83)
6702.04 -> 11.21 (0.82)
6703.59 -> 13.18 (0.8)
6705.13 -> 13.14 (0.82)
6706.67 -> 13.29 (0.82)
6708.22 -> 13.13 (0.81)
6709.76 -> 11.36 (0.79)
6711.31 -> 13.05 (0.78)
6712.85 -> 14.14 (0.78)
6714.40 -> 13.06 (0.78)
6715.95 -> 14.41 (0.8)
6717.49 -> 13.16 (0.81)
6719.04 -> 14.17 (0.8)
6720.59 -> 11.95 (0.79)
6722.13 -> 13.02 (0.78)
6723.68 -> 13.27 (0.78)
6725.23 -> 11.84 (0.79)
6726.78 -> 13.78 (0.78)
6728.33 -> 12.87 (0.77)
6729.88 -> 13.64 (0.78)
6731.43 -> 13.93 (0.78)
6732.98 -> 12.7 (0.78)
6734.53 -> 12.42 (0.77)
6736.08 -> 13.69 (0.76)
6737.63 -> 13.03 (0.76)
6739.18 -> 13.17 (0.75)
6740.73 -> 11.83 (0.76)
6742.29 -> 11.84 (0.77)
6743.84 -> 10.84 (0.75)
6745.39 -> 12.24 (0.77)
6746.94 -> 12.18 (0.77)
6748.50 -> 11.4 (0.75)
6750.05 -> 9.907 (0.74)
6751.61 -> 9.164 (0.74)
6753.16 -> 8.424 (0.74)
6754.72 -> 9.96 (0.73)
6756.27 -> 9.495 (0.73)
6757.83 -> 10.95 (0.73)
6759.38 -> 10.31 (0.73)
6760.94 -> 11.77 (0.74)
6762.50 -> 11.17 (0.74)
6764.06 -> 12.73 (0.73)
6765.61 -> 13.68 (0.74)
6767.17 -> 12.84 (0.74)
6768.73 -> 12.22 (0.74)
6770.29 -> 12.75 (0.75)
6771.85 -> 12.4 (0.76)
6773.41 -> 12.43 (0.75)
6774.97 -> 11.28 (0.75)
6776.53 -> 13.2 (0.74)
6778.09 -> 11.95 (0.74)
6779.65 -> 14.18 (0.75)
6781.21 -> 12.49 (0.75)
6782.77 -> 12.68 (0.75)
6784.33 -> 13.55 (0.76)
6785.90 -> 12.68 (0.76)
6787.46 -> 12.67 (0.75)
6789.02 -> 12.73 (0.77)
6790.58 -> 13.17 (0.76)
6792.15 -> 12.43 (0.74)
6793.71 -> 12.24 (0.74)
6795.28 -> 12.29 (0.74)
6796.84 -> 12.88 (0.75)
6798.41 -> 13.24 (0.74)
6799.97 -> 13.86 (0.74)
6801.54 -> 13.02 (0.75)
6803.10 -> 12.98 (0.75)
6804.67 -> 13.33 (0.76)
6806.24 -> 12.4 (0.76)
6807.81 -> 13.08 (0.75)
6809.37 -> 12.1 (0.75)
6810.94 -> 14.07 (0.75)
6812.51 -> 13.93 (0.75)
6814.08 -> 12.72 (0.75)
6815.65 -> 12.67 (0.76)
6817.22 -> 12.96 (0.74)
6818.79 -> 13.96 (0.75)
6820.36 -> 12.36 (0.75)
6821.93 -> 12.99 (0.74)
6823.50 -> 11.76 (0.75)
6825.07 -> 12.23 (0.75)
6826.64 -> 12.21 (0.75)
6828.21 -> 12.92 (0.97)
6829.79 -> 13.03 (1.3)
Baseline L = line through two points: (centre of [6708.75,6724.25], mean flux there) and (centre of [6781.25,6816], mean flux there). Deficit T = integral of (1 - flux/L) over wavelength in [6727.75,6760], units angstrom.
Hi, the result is 3.6 angstrom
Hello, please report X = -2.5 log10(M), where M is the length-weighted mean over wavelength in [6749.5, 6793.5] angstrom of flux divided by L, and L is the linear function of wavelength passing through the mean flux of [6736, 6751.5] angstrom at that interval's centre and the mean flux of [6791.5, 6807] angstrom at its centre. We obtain 0.04 mag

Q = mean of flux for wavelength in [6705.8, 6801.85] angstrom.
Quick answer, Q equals 12.4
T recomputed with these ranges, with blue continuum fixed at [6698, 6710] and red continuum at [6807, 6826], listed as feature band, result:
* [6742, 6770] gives 3.8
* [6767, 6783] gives 0.4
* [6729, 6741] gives -0.2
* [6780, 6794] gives 0.1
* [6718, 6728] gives -0.1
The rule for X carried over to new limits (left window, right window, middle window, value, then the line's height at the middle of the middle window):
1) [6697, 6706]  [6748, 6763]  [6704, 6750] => -0.096 mag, 11.7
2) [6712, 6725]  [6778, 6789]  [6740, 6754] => 0.209 mag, 13.2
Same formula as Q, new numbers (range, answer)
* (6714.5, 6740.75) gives 13.1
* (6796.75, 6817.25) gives 13.1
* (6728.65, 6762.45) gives 11.6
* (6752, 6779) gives 11.6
